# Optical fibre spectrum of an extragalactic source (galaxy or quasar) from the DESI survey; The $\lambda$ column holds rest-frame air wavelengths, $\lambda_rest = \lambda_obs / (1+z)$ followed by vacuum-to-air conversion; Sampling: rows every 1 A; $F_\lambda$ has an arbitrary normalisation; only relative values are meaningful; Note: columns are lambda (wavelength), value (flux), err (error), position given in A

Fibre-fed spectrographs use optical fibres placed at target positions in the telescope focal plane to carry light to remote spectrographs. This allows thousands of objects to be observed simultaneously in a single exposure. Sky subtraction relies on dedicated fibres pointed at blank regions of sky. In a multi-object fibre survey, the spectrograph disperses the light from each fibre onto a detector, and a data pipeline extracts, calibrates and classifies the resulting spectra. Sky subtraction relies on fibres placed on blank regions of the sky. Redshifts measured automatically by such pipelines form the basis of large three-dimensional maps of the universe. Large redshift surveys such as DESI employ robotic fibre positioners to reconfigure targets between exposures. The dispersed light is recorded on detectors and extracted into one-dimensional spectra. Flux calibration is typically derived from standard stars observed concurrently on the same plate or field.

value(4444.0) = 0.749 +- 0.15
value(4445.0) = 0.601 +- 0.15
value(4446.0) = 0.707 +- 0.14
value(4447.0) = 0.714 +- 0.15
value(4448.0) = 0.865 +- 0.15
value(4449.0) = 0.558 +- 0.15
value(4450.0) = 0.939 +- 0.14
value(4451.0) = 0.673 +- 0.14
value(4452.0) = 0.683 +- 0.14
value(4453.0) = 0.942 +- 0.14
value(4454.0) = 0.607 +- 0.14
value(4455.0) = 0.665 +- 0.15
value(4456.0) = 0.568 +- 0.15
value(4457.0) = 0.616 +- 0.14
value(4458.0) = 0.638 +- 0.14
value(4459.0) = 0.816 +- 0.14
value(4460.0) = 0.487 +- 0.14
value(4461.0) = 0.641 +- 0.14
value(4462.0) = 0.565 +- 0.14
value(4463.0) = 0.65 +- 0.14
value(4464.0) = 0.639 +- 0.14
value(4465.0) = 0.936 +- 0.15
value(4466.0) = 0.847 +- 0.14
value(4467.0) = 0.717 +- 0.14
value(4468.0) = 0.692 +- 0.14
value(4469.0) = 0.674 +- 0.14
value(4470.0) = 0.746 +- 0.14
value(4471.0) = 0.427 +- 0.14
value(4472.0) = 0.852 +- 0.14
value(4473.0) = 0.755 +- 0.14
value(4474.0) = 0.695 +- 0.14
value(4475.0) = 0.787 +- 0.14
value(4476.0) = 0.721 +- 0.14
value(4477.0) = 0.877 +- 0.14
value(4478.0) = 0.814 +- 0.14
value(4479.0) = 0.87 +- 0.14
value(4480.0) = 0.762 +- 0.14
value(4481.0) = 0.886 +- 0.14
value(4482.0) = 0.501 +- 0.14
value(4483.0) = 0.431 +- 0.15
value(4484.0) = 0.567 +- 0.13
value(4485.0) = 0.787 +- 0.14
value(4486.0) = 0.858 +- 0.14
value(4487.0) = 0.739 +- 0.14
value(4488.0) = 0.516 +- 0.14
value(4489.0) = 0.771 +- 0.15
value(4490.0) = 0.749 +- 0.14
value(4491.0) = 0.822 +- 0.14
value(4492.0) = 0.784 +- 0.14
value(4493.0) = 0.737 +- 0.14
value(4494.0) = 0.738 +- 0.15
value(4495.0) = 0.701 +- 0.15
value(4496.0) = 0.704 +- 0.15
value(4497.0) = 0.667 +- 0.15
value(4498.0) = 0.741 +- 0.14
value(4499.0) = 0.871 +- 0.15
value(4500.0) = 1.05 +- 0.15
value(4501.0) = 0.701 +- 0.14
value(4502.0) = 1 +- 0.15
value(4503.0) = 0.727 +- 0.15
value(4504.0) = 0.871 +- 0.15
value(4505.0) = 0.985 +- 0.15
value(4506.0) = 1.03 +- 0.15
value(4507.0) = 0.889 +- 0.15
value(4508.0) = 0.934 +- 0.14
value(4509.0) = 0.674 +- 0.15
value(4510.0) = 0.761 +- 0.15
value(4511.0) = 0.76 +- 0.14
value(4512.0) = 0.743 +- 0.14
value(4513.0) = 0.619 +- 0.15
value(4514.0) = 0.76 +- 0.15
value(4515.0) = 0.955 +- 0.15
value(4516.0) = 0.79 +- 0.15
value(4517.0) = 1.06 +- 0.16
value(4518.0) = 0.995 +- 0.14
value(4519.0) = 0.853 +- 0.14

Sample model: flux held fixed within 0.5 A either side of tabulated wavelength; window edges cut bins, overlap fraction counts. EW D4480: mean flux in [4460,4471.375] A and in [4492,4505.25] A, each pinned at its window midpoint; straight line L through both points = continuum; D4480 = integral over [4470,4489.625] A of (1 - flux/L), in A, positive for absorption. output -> 0.4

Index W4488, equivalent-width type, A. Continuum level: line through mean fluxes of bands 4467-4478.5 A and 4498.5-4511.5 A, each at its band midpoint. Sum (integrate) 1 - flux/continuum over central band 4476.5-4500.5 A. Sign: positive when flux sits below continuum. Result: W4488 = 1.5 A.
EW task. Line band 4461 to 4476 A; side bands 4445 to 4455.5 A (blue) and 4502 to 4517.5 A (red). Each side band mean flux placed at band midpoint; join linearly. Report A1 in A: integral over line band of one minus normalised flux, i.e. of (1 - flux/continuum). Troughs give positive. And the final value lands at 1.0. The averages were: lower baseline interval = 0.729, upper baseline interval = 0.842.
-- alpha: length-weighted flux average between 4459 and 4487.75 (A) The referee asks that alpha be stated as 0.712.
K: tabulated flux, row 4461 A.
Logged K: 0.641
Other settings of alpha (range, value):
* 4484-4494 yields 0.742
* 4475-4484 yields 0.727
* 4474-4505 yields 0.761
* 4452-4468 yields 0.689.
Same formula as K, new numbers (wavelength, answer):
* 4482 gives 0.501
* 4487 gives 0.739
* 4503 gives 0.727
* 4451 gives 0.673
